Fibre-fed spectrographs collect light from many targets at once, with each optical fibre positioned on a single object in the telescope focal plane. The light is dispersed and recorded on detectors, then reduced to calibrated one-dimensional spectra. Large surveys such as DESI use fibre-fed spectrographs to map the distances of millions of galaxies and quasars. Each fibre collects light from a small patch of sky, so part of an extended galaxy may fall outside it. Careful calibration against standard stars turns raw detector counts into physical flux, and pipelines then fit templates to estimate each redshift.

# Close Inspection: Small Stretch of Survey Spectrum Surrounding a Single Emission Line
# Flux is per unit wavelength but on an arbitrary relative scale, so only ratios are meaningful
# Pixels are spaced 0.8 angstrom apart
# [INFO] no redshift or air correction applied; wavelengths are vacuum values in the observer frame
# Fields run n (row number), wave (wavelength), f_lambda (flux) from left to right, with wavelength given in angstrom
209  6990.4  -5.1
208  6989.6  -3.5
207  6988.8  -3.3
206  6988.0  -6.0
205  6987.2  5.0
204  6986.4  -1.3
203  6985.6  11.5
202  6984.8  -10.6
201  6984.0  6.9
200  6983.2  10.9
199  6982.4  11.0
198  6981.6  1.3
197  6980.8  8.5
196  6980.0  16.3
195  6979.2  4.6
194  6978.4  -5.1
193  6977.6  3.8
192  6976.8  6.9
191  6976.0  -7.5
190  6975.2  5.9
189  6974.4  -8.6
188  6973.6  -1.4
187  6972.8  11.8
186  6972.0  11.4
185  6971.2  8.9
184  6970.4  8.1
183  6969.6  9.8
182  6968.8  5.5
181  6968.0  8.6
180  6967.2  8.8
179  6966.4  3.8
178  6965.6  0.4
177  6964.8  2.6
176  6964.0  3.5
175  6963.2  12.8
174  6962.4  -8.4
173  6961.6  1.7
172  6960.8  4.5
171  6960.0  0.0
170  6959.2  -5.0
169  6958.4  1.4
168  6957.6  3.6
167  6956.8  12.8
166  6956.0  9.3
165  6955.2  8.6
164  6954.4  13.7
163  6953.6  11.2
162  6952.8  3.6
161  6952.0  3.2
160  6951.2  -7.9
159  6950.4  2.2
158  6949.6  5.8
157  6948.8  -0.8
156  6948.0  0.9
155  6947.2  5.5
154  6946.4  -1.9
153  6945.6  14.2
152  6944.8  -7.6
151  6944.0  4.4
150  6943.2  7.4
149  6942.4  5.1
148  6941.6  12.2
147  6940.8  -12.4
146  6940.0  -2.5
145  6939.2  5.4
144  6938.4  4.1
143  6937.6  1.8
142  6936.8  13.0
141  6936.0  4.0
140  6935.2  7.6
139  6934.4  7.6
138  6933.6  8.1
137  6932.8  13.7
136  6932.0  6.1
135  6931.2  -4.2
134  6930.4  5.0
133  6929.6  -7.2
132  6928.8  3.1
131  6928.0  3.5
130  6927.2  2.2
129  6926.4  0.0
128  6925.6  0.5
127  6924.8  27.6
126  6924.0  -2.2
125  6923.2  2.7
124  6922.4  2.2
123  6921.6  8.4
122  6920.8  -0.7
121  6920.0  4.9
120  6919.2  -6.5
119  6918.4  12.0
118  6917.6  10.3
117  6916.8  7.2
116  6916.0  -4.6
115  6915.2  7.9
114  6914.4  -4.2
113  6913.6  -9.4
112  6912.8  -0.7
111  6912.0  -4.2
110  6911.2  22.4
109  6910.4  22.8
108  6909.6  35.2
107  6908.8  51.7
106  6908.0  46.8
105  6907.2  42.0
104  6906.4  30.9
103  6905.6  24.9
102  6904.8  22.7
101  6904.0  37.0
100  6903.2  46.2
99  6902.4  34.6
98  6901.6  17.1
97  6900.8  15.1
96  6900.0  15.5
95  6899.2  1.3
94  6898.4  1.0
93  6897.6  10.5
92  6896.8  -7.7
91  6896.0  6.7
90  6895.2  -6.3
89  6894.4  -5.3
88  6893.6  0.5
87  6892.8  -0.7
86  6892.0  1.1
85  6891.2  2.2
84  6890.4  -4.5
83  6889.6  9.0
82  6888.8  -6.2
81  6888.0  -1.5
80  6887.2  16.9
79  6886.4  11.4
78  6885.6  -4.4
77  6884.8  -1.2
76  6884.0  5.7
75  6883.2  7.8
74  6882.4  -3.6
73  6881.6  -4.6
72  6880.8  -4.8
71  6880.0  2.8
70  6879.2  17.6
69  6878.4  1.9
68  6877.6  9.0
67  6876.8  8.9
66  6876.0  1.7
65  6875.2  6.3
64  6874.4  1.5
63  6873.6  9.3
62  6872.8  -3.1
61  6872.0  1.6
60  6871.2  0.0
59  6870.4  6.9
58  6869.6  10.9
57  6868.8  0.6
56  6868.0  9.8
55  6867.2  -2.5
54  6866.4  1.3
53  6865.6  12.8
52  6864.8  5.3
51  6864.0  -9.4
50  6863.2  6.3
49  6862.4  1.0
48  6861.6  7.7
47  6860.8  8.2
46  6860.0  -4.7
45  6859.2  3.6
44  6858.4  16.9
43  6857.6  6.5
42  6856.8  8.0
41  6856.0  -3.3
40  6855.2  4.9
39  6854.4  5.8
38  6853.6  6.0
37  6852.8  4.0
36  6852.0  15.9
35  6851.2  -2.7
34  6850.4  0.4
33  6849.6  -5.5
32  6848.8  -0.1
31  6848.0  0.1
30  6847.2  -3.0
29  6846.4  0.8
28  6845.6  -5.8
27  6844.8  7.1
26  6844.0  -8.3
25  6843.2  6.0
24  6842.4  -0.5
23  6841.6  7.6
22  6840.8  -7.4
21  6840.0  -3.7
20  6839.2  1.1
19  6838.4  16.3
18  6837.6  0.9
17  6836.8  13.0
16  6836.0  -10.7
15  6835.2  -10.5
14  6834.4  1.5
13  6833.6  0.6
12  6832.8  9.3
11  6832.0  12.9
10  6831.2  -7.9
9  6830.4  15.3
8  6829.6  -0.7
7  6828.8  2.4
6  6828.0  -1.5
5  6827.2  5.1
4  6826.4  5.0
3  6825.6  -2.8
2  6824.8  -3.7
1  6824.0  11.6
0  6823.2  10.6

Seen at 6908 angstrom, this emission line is [O II] 3727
